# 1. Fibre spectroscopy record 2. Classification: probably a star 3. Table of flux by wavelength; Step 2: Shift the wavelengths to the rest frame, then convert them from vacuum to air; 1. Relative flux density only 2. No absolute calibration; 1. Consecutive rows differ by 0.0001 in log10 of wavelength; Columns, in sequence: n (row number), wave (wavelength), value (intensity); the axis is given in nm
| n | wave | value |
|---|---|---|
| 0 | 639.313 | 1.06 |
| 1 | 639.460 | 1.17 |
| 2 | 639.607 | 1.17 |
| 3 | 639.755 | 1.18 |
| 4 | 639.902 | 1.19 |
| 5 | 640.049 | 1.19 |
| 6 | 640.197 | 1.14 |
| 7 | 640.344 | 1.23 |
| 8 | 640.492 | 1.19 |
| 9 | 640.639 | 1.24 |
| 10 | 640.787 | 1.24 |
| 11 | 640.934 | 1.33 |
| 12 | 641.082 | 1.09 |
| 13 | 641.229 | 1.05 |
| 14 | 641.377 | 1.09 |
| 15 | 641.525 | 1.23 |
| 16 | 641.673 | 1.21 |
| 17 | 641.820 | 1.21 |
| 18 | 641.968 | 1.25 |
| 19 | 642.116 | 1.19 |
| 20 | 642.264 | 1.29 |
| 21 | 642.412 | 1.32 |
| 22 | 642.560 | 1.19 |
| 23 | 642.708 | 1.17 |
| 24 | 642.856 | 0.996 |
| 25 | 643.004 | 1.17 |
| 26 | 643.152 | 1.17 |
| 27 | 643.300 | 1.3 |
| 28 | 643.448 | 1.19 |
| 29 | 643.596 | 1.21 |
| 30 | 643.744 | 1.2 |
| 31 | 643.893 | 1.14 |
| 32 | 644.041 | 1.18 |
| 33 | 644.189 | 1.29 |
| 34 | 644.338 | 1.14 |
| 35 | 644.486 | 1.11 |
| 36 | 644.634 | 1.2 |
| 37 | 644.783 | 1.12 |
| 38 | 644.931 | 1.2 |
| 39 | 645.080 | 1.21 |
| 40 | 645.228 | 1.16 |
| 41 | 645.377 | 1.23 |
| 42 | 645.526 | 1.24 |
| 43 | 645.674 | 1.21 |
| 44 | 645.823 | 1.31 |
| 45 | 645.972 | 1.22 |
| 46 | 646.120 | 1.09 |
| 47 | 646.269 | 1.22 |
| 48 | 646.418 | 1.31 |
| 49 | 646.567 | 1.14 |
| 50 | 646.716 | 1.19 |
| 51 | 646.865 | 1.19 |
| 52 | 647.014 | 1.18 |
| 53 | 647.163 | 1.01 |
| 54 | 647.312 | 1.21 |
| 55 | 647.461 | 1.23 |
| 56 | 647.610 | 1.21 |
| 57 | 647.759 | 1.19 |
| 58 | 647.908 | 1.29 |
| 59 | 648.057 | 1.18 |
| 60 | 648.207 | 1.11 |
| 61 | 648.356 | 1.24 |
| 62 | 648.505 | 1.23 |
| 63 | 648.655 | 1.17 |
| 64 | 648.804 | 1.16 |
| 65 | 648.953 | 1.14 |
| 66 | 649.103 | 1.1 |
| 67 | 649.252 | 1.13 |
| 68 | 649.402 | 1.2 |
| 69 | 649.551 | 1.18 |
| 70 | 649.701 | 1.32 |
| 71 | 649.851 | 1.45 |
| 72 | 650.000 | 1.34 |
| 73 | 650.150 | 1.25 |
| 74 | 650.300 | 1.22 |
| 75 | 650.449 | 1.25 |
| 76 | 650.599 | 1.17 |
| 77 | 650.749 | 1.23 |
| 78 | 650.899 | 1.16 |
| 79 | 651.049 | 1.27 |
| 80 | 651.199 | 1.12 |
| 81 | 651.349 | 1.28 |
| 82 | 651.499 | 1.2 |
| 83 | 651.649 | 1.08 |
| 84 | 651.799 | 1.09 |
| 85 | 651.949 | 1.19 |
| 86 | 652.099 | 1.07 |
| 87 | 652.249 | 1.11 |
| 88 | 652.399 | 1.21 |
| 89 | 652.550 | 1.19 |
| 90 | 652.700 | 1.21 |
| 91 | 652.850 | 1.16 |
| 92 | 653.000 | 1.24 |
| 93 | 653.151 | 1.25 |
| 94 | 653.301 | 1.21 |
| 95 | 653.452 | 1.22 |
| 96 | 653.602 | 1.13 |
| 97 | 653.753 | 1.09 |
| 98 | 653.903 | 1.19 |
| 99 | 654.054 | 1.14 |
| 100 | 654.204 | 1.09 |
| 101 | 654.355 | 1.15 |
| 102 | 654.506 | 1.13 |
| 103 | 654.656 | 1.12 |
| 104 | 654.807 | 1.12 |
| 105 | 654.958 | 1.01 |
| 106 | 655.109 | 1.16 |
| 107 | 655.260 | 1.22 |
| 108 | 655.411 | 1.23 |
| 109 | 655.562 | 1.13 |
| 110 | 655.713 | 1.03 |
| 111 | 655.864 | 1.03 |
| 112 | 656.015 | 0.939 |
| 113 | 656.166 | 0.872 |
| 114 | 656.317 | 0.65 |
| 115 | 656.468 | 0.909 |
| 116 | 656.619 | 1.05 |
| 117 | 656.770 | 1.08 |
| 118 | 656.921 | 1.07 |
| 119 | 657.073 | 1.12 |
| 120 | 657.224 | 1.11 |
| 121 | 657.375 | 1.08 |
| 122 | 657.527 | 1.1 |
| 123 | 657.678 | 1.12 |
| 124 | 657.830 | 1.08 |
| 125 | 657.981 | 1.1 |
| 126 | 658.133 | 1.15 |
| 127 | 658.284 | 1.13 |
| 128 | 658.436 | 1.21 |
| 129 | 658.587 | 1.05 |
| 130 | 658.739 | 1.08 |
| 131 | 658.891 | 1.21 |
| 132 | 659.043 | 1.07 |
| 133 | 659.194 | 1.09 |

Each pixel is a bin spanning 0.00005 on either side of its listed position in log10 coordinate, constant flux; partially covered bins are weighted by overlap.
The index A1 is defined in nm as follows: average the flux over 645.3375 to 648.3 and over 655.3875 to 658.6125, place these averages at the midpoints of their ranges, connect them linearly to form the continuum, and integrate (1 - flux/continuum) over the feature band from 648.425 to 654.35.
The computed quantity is -0.30 nm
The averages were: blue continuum 1.2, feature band 1.19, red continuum 1.05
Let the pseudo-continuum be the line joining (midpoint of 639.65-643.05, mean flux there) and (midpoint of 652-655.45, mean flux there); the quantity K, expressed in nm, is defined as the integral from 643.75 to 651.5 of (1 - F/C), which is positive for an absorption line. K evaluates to -0.19 nm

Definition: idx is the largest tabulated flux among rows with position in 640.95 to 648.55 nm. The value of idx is 1.32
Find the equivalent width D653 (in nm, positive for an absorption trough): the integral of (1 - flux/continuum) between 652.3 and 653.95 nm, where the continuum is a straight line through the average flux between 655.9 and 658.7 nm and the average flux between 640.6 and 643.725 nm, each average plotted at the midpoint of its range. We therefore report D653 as -0.15 nm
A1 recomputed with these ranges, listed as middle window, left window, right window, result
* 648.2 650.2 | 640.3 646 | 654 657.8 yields -0.15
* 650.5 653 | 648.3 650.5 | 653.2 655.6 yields 0.03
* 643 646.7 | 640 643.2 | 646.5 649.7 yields -0.04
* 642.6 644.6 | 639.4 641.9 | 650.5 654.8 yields 0.01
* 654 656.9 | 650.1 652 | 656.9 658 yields 0.19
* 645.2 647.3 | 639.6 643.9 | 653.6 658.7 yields -0.06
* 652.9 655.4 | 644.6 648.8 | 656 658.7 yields -0.15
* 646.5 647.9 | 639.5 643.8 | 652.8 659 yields -0.02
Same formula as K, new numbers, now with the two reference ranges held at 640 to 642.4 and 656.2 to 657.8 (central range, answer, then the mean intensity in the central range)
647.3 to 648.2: -0.065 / 1.21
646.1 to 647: -0.042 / 1.19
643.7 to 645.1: -0.014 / 1.18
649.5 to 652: -0.293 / 1.22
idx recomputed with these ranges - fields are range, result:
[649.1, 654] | 1.45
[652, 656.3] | 1.25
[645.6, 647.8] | 1.31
